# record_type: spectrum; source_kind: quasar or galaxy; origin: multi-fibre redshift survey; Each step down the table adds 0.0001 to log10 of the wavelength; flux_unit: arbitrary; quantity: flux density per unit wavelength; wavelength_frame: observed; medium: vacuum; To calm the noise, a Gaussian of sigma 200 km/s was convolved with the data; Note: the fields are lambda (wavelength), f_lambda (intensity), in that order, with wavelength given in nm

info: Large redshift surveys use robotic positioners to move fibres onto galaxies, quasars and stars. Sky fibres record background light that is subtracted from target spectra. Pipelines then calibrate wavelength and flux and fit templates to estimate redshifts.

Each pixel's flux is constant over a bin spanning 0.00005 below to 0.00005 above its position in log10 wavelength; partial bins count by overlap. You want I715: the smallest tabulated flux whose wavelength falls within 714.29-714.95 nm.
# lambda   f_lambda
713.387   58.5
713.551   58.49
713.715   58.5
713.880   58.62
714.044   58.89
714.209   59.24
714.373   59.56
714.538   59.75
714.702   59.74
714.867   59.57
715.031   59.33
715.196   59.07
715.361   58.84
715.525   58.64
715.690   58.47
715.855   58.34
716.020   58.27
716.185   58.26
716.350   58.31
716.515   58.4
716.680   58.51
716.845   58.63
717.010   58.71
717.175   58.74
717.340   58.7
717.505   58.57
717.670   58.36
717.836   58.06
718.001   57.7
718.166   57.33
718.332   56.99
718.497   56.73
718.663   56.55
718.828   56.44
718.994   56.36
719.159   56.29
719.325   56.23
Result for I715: 59.56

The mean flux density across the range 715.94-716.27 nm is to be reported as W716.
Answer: 58.2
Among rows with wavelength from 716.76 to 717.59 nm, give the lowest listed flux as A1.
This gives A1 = 58.57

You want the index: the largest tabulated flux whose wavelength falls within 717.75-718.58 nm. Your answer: 58.06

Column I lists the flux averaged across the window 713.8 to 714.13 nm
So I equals 58.7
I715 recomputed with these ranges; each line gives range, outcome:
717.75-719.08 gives 56.36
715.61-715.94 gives 58.34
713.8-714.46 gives 58.62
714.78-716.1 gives 58.27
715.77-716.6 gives 58.26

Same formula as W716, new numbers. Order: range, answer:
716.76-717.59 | 58.7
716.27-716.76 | 58.4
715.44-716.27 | 58.4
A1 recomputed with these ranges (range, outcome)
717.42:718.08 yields 57.7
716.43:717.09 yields 58.4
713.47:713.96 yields 58.49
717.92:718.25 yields 57.33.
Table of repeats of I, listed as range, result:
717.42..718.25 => 58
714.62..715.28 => 59.4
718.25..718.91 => 56.7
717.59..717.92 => 58.1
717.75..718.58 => 57.3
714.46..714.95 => 59.8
